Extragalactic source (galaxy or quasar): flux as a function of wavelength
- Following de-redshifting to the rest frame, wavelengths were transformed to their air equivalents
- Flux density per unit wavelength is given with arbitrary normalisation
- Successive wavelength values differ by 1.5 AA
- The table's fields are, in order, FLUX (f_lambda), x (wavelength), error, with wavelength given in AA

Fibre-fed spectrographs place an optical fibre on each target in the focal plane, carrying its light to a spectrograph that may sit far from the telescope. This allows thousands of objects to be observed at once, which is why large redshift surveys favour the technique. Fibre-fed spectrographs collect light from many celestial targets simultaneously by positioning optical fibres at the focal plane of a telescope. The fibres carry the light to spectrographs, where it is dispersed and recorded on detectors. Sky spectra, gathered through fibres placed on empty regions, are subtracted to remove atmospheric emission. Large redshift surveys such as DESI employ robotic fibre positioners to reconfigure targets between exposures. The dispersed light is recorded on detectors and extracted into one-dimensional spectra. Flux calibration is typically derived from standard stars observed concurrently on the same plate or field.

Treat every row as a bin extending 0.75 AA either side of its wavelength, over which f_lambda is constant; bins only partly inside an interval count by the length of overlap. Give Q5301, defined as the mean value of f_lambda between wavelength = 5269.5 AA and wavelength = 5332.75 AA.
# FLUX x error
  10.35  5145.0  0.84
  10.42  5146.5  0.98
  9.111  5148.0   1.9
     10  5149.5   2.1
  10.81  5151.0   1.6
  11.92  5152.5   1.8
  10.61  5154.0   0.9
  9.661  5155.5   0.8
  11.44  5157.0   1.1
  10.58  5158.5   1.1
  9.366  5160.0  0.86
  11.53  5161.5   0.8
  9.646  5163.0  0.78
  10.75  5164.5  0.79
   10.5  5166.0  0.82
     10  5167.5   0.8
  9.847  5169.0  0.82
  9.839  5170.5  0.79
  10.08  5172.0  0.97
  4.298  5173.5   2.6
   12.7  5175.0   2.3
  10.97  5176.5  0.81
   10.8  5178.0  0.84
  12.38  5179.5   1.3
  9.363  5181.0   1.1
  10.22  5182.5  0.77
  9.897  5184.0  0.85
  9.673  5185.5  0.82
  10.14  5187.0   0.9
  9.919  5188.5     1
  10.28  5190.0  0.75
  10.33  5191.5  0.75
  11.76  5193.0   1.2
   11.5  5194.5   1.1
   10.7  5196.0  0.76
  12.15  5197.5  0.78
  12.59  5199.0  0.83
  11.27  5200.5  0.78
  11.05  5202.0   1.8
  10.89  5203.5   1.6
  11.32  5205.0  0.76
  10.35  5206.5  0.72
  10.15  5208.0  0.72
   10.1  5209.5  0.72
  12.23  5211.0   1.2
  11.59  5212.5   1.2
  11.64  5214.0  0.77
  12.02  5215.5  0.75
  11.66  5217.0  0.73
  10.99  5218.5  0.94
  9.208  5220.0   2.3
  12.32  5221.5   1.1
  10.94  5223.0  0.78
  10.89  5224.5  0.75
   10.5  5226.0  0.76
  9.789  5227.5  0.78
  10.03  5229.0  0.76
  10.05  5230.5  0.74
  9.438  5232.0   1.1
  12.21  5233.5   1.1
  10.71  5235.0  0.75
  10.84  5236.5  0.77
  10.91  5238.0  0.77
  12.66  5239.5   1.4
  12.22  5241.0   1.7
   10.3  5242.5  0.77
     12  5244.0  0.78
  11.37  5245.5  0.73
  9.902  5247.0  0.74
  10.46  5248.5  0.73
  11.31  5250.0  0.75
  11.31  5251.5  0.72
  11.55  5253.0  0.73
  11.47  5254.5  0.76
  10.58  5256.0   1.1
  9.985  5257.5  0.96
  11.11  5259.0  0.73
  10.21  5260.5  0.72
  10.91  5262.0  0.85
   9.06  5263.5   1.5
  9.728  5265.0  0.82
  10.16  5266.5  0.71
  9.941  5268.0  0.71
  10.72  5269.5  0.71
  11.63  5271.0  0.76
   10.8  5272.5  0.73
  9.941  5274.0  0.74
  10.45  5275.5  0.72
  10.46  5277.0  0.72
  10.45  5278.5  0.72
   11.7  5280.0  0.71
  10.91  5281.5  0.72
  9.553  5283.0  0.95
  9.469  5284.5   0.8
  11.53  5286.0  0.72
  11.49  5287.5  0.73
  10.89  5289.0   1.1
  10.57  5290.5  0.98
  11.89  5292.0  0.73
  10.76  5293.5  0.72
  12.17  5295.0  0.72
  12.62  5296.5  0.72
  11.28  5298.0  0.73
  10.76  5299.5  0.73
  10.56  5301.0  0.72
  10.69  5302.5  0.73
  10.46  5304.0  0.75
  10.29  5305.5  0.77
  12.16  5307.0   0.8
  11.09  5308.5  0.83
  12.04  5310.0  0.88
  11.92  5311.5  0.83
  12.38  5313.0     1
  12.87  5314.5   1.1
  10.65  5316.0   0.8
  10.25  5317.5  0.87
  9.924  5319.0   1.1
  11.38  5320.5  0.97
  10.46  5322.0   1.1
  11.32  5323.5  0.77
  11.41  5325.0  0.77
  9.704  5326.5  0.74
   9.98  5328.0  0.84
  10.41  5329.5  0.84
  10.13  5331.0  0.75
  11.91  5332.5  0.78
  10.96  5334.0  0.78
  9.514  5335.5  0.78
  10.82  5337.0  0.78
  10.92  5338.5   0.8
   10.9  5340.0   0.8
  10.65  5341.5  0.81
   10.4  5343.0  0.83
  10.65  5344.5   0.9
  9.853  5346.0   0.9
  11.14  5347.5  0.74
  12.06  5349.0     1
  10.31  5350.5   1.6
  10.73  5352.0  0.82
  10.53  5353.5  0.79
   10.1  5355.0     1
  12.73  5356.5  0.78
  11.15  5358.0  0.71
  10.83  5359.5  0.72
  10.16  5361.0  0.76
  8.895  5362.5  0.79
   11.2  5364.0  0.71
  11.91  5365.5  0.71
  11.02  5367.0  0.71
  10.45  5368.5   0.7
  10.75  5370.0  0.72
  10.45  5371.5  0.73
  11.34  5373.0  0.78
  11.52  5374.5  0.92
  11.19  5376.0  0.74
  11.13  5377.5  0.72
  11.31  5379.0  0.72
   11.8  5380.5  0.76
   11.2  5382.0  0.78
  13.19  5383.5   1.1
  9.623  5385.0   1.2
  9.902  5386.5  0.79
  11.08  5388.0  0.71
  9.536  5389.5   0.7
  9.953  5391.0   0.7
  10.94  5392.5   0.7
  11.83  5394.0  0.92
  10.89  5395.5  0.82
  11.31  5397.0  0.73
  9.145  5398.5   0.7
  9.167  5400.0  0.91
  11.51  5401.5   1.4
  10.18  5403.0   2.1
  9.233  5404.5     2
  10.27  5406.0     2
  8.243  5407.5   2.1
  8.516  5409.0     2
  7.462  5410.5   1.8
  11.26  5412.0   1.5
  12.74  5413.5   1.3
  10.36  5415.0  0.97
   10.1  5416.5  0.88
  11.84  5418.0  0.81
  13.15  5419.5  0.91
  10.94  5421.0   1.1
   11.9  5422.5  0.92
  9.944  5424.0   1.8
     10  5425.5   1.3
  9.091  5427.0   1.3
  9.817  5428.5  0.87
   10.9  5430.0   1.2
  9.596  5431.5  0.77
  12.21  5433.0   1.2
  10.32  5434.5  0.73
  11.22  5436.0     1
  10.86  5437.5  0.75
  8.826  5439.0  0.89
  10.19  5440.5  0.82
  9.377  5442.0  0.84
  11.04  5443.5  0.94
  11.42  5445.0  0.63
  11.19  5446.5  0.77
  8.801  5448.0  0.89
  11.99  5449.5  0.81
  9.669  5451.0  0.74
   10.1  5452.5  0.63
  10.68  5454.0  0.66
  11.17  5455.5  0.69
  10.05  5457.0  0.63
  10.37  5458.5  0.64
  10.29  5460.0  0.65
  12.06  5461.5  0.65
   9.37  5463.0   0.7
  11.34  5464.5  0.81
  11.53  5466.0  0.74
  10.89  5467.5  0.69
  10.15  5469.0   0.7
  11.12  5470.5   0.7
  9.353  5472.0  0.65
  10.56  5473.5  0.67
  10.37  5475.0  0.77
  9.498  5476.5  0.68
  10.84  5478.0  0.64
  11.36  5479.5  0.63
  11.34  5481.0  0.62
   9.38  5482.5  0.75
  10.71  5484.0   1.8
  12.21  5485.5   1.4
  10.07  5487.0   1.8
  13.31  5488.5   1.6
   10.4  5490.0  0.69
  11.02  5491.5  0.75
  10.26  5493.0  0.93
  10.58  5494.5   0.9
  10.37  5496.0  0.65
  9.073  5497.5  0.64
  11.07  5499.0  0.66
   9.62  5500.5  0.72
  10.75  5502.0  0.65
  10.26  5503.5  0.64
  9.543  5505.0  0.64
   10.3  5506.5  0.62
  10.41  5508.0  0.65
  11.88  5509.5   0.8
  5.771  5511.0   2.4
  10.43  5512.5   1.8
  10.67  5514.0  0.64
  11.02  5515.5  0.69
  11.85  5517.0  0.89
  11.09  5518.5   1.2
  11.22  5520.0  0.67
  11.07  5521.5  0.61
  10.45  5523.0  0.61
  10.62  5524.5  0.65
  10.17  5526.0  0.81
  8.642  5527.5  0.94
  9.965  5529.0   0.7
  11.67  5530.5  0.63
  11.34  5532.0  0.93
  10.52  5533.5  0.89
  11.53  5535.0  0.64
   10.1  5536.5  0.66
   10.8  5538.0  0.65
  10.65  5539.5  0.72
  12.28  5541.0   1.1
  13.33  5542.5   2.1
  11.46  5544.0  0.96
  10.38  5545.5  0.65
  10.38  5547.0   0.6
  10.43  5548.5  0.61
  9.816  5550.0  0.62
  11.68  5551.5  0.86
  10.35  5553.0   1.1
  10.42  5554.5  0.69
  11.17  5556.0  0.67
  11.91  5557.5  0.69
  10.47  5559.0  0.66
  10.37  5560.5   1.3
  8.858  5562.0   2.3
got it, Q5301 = 11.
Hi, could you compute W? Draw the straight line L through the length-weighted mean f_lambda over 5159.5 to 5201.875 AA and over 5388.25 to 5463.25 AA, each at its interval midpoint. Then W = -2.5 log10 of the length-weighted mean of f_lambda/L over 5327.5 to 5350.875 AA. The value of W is -0.02 mag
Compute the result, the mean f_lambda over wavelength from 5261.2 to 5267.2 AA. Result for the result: 9.96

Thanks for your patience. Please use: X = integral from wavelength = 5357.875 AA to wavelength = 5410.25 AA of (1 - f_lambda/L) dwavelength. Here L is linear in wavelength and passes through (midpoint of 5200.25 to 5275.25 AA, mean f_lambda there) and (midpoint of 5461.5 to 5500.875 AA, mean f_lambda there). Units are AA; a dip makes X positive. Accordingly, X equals 0.8 AA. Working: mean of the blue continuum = 10.8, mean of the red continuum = 10.6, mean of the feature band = 10.6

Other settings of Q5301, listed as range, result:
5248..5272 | 10.6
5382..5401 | 10.6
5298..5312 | 11.1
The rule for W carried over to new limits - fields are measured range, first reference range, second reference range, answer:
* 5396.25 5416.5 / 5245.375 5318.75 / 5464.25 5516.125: 0.073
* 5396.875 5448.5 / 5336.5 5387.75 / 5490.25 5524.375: 0.036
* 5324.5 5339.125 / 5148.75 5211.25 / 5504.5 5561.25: 0.005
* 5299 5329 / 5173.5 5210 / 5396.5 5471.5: -0.043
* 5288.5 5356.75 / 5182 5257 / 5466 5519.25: -0.019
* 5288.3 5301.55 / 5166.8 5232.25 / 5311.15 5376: -0.050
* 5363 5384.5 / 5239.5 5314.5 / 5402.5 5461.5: -0.065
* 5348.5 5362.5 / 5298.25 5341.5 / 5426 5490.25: 0.001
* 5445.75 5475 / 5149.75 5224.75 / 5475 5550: 0.010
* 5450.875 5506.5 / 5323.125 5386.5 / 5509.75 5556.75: 0.018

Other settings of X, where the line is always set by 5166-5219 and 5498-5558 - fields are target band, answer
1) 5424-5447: 0.6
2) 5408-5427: 0.2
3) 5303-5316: -1.1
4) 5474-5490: -0.3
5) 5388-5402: 0.2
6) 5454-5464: 0.1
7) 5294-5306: -0.5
